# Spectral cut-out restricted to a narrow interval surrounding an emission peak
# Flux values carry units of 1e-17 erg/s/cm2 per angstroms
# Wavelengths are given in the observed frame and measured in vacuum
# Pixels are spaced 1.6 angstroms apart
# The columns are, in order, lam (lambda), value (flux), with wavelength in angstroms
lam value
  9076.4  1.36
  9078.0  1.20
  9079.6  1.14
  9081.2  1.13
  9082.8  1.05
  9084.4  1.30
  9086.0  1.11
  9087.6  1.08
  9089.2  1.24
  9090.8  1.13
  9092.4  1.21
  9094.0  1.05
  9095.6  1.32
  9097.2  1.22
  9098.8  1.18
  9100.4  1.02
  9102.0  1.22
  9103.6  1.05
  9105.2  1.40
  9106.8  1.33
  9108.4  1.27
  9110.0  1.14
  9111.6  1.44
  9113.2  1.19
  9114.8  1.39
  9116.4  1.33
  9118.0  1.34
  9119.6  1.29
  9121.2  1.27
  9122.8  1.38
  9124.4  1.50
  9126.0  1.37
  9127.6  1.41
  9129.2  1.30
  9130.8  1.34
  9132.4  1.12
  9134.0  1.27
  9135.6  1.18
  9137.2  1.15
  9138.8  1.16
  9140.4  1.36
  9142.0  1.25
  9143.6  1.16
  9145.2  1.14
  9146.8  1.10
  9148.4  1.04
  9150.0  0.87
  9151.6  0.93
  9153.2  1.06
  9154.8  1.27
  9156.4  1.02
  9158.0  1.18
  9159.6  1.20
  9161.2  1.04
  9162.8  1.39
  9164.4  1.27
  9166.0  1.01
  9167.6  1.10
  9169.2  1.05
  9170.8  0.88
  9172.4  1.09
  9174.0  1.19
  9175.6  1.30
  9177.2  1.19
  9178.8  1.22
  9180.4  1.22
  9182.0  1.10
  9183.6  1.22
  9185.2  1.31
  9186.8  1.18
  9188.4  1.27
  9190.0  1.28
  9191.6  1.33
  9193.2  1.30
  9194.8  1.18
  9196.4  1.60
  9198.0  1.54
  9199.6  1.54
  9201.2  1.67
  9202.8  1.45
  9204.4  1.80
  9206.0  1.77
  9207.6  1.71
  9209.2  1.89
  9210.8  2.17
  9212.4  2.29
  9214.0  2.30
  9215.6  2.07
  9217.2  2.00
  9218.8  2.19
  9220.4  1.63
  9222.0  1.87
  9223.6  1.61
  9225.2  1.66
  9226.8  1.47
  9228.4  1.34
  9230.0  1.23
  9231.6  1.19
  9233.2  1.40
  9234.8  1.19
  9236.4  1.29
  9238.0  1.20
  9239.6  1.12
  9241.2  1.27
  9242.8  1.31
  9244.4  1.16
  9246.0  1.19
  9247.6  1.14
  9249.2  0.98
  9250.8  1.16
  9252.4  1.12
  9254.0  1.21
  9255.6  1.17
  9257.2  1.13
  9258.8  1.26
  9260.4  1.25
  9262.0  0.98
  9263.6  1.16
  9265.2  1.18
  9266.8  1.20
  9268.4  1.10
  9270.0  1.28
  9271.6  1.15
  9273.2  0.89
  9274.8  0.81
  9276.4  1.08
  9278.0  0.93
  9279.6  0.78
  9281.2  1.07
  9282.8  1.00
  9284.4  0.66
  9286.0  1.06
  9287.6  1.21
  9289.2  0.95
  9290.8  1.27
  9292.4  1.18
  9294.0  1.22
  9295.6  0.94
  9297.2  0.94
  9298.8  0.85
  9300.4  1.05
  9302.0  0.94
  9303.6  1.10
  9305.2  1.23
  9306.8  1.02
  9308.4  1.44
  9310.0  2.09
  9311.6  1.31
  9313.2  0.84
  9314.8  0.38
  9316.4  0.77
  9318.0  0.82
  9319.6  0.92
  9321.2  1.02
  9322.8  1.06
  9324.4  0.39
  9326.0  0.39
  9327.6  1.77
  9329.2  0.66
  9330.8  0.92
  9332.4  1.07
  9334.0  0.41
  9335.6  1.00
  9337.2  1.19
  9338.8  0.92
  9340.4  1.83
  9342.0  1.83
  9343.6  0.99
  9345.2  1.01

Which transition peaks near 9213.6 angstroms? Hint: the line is [O III] 5007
